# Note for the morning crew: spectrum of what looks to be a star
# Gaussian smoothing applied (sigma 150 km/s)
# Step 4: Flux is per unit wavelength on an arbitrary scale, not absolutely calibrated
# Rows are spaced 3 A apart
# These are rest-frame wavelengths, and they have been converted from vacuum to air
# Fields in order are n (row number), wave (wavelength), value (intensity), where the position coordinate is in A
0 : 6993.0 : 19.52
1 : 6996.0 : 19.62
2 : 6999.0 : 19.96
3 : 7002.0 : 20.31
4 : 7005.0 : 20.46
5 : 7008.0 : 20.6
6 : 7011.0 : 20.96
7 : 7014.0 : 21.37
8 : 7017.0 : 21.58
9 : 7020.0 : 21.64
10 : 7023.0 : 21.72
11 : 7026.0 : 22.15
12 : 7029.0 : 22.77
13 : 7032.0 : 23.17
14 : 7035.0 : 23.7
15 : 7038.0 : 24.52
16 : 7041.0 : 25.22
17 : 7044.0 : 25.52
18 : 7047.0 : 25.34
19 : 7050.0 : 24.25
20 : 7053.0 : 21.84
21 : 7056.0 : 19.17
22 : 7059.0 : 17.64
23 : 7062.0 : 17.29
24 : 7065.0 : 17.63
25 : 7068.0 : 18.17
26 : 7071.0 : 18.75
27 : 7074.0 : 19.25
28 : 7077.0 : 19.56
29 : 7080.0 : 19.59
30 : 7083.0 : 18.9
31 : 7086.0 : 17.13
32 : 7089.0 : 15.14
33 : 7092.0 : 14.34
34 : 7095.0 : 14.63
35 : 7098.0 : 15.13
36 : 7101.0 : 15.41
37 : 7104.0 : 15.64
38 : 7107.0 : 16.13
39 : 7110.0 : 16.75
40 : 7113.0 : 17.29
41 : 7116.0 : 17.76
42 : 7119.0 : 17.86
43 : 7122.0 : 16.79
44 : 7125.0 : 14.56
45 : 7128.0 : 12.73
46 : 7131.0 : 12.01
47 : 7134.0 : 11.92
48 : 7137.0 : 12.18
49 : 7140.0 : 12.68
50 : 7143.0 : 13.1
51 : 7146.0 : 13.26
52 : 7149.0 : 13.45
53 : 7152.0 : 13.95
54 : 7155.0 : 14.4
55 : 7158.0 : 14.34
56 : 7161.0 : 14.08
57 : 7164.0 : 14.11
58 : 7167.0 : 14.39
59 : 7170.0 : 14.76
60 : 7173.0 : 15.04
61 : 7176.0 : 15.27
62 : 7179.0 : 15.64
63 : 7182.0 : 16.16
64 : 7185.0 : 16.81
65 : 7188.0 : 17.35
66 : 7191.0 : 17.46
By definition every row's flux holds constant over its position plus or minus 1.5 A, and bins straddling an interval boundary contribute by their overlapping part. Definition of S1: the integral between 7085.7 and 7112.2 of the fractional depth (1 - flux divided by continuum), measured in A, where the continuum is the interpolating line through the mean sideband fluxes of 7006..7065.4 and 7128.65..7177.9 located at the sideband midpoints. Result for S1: 2.9 A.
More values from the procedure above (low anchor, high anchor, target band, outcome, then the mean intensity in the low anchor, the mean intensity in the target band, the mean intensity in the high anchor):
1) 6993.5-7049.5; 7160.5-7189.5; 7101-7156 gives 9.13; 22.2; 14.6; 15.4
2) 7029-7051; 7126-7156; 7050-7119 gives 6.04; 24.4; 17.6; 13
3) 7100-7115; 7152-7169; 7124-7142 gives 3.16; 16.3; 12.6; 14.3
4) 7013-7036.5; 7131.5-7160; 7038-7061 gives -2.51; 22.3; 22.7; 13.2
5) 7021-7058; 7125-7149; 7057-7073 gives 1.92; 23.2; 18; 12.7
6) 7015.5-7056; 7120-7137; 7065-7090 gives 0.71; 23.2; 18.3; 13.6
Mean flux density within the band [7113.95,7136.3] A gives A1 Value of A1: 14.8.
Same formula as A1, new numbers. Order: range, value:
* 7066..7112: 17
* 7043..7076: 20.4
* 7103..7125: 16.8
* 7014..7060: 22.7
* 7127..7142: 12.3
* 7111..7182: 14.5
